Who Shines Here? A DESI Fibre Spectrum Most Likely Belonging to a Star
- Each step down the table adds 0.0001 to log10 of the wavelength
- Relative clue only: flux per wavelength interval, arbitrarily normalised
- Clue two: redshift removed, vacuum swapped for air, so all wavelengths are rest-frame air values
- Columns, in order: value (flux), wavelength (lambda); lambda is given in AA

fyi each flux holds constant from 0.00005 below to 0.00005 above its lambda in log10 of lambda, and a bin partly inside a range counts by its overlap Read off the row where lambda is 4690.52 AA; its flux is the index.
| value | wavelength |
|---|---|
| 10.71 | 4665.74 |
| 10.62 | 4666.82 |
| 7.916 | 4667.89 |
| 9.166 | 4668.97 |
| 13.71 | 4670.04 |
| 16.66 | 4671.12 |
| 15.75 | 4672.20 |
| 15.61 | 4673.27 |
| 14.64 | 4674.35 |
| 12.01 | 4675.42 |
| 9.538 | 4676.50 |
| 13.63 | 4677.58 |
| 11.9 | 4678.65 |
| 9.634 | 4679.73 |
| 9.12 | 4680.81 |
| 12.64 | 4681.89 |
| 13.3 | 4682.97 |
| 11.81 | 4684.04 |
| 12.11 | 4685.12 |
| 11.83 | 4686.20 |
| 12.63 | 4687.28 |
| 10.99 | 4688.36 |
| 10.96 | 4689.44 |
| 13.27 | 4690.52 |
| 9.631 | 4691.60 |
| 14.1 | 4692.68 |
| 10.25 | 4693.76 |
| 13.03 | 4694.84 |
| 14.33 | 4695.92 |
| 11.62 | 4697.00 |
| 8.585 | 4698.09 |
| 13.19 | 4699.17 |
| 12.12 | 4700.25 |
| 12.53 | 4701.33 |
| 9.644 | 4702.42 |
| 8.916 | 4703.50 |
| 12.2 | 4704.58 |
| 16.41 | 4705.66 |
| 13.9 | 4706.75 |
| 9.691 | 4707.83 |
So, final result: 13.27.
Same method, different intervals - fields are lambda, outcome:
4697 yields 11.62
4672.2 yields 15.75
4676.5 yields 9.538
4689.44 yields 10.96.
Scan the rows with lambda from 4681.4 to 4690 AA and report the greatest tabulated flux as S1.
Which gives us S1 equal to 13.3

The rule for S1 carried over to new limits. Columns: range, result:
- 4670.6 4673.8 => 16.66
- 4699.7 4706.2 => 16.41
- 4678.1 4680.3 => 11.9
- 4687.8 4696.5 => 14.33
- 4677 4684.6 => 13.63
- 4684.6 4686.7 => 12.11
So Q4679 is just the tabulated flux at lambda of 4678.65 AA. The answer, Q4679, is 11.9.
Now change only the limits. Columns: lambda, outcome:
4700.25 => 12.12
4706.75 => 13.9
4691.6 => 9.631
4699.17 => 13.19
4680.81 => 9.12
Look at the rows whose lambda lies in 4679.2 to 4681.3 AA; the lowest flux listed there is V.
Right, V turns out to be 9.12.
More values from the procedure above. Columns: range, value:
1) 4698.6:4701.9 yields 12.12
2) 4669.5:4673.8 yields 13.71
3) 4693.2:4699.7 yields 8.585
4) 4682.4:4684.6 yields 11.81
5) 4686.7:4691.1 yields 10.96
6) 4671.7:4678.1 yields 9.538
